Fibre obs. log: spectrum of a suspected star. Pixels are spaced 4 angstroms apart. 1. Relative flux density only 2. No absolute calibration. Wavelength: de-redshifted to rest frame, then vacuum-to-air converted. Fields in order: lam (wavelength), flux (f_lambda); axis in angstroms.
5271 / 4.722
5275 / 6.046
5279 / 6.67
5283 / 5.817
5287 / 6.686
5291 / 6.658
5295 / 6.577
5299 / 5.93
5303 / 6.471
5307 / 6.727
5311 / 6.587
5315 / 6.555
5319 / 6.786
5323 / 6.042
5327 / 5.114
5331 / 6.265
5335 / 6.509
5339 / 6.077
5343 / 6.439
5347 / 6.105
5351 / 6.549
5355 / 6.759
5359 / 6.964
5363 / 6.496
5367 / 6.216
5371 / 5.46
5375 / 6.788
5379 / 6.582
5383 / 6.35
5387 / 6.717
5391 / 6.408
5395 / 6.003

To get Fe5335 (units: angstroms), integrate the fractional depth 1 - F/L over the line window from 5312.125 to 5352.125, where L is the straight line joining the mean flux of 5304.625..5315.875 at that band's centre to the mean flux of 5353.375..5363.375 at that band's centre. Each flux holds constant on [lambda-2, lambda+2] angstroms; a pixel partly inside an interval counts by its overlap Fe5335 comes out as 2.7 angstroms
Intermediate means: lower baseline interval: 6.62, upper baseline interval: 6.78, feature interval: 6.24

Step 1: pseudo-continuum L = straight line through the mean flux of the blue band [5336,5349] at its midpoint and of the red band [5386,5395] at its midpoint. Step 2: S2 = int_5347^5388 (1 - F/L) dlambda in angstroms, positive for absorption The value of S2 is -0.9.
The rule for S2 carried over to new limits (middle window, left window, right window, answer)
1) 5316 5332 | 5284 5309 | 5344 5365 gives 1.1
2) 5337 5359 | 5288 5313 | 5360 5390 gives 0.0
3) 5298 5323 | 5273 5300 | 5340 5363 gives -0.3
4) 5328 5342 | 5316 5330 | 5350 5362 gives 0.2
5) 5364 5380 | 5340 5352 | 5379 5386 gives 0.4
